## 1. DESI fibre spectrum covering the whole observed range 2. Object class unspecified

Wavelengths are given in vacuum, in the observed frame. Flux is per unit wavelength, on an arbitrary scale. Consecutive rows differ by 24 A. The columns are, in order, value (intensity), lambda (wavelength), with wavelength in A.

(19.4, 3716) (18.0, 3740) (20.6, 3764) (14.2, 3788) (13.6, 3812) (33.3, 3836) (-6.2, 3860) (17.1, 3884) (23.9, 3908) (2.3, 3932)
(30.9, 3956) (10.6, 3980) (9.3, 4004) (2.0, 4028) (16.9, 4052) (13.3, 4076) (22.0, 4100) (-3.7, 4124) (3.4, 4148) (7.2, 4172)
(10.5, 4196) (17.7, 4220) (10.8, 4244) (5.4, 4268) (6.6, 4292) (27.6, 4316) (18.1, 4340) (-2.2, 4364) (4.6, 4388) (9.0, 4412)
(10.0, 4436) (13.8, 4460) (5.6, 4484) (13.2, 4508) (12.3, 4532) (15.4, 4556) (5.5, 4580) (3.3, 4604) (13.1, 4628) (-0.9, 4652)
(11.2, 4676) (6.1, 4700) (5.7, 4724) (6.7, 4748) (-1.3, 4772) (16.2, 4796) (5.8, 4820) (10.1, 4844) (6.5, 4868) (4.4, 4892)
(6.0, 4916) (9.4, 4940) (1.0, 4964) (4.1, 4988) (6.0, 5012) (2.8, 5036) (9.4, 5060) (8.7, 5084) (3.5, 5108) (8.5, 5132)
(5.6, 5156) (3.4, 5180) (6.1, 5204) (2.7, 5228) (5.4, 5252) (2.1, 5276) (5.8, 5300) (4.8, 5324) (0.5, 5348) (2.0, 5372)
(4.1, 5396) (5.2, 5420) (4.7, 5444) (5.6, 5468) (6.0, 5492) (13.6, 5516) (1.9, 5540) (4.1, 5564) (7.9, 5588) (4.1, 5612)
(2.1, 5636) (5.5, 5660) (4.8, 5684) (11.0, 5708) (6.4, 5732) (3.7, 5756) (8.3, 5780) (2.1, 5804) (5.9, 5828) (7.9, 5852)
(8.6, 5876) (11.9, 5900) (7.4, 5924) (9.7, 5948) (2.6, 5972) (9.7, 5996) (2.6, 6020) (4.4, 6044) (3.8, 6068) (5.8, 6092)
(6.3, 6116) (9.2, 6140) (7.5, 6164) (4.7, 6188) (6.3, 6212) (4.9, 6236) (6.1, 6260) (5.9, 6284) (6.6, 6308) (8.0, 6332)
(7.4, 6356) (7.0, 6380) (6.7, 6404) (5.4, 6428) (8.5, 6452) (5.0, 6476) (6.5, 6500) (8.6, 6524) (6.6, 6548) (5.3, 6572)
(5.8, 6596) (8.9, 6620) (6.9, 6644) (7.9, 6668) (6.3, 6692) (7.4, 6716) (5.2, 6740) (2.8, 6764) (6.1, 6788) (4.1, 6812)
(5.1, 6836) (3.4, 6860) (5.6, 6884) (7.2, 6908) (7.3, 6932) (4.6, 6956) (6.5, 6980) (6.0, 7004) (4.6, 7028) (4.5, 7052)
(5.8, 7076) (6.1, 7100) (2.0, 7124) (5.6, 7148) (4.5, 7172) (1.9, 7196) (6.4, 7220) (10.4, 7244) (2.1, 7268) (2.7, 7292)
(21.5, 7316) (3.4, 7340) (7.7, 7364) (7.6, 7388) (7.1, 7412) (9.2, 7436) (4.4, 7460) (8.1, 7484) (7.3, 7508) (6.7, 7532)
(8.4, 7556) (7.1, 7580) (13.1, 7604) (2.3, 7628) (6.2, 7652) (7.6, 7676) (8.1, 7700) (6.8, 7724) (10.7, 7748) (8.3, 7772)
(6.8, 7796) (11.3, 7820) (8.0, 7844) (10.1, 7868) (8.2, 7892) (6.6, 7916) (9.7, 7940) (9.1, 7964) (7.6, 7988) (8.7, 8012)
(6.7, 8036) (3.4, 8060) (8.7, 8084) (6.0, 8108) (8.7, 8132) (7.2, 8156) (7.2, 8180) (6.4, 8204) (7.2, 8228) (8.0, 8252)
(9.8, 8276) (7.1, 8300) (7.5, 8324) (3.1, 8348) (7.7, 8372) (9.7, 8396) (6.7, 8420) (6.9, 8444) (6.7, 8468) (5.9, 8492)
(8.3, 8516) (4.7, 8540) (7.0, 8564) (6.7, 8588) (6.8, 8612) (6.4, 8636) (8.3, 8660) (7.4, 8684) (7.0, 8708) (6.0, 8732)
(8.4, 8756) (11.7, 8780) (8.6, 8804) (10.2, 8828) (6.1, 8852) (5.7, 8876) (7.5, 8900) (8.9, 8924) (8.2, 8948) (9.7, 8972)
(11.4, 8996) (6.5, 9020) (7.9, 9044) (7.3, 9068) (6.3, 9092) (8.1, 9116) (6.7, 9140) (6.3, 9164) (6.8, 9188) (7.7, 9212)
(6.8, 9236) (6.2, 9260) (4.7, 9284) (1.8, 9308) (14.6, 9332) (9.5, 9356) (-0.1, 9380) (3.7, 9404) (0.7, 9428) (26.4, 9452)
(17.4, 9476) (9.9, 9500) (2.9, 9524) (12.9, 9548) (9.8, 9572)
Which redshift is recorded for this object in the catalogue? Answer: 0.96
